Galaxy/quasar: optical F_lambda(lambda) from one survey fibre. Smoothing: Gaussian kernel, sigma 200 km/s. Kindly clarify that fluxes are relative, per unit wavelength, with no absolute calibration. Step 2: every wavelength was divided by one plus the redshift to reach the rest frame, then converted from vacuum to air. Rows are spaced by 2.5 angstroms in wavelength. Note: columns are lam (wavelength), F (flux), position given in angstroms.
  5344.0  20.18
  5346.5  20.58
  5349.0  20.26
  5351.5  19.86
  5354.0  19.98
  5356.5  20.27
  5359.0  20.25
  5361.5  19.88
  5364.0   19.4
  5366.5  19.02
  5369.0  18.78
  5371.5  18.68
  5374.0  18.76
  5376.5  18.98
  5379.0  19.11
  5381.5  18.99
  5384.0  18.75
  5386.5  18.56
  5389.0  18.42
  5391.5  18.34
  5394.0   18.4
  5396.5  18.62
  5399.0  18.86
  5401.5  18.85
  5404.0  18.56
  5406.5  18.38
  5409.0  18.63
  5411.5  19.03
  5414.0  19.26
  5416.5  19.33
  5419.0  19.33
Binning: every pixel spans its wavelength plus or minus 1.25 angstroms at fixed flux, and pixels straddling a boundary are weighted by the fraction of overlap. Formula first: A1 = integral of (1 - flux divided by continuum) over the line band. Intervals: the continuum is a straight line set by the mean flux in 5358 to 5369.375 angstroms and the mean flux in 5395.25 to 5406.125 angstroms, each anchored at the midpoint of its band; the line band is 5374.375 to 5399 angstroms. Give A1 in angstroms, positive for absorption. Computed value 0.4 angstroms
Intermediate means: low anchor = 19.5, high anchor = 18.7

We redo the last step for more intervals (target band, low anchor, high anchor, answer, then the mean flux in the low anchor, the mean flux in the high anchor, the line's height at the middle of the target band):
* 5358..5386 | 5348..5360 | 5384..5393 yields 0.2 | 20.1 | 18.5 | 19.3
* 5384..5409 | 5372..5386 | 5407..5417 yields 0.5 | 18.9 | 19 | 18.9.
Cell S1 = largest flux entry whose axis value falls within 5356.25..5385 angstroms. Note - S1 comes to 20.27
